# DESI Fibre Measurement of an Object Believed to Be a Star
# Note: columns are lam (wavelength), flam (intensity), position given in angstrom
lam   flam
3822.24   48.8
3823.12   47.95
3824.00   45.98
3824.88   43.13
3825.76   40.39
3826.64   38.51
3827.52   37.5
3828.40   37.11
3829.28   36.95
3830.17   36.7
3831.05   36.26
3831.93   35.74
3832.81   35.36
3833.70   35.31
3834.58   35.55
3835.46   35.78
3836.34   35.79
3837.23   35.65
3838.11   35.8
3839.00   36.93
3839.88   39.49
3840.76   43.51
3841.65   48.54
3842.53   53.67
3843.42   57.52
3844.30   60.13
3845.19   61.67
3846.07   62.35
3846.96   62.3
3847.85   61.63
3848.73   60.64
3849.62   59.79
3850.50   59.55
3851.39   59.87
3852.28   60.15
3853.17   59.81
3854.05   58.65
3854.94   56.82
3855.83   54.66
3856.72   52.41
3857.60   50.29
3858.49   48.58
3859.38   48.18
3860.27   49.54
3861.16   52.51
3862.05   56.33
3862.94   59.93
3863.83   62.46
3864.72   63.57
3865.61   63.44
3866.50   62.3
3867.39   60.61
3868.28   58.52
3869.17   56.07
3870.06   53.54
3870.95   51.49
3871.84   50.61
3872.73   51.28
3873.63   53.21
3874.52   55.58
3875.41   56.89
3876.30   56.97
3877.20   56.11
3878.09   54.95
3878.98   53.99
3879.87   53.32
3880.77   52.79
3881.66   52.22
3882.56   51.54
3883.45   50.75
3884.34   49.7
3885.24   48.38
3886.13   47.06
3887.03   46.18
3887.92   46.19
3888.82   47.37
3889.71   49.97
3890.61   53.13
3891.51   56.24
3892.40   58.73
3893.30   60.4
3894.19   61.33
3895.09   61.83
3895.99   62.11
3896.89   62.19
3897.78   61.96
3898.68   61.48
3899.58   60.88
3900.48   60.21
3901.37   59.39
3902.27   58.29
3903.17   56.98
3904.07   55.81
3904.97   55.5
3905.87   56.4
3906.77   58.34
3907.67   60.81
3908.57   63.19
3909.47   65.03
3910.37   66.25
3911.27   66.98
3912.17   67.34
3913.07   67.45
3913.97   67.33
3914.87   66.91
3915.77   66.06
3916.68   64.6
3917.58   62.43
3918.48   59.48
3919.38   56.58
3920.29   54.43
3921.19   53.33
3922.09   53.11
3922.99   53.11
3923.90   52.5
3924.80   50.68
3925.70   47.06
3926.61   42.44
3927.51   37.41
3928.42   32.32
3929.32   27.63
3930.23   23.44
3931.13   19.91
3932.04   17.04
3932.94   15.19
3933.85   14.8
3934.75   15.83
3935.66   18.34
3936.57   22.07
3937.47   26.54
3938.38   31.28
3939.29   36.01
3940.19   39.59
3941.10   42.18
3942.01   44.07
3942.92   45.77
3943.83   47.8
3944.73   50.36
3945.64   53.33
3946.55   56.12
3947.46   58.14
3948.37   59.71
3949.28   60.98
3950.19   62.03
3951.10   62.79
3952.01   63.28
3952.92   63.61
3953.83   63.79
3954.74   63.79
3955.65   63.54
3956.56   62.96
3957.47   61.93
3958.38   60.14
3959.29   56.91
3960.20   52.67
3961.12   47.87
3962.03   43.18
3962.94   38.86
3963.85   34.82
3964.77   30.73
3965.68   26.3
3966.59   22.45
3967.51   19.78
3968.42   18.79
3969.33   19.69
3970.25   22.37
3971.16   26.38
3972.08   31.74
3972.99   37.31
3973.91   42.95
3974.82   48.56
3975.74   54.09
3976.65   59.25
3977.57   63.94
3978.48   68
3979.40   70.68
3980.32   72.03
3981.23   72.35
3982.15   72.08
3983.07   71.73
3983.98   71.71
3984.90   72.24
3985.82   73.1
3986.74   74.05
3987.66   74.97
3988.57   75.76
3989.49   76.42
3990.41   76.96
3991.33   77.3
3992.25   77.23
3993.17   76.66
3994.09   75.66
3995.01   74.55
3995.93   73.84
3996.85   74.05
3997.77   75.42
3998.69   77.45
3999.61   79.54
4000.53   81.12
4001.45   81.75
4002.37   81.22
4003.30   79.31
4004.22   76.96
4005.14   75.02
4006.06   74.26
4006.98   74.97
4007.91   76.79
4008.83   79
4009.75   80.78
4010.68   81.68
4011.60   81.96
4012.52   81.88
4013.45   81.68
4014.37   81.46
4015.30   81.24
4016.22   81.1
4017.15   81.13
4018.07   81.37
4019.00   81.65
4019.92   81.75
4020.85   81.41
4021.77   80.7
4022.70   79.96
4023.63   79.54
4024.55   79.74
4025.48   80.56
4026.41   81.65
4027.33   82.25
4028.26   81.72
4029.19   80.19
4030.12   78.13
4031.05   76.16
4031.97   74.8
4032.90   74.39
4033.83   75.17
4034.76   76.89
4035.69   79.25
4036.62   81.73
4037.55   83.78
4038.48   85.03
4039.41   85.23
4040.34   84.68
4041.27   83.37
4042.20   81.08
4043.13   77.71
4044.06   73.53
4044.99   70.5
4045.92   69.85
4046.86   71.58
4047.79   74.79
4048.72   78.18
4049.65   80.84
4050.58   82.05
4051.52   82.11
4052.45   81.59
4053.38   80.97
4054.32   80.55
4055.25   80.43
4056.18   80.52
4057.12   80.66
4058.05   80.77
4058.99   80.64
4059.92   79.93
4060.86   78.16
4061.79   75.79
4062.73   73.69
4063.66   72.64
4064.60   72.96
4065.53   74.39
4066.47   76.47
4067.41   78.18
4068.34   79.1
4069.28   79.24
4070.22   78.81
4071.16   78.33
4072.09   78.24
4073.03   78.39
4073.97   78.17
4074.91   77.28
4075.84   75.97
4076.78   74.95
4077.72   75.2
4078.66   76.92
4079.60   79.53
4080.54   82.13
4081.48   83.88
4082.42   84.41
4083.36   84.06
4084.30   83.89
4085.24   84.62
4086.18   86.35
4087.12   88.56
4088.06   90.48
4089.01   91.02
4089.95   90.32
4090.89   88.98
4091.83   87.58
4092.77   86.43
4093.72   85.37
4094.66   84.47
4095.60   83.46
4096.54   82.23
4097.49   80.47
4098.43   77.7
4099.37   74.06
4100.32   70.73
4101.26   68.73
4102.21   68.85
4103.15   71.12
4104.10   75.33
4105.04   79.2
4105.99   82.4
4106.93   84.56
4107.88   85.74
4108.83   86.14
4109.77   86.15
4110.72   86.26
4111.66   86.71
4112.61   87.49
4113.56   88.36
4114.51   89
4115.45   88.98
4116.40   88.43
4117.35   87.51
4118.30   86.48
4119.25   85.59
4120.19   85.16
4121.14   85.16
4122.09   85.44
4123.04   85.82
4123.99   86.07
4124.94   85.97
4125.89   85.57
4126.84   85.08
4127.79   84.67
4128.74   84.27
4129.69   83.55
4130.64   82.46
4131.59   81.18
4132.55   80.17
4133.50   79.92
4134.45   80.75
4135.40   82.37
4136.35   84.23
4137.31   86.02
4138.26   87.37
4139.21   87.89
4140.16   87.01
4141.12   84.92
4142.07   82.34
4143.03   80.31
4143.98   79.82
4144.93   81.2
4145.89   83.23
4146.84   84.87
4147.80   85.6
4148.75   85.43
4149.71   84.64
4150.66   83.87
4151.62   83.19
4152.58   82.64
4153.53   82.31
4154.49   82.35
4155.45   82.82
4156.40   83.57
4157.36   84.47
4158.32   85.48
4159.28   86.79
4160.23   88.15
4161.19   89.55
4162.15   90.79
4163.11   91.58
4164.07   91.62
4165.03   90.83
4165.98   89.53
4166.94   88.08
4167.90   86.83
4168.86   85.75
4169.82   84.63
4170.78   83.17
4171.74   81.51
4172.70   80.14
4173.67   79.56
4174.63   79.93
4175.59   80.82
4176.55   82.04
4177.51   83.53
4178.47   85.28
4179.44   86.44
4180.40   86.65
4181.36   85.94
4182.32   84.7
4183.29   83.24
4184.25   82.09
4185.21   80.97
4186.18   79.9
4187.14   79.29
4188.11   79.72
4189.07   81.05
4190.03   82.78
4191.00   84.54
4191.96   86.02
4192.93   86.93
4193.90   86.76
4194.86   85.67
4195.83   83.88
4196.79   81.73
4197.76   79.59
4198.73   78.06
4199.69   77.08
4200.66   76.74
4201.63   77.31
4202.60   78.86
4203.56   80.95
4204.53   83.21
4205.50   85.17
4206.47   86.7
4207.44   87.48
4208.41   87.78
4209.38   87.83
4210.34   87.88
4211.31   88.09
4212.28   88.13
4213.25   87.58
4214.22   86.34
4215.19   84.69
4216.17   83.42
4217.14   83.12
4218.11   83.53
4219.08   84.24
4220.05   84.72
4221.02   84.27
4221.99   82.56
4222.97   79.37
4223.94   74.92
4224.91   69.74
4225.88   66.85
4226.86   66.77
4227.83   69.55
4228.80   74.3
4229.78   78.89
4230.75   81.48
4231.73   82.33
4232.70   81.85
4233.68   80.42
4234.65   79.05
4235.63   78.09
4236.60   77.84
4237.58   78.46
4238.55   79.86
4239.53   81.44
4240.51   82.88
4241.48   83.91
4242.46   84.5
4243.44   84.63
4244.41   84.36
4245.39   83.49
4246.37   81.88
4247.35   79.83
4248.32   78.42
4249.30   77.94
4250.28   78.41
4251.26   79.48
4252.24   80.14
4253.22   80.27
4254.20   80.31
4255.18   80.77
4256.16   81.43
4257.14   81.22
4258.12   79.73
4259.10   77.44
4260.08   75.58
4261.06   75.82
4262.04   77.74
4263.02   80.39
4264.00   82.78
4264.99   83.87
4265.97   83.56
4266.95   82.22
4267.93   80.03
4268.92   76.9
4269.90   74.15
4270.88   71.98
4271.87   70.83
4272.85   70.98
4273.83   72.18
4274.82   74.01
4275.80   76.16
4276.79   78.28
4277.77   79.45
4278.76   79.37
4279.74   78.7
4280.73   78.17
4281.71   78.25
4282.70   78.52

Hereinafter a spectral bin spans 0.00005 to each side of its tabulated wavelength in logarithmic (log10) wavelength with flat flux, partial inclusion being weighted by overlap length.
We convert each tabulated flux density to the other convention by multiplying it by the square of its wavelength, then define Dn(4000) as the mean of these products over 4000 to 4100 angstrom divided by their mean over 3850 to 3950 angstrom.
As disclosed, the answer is 1.66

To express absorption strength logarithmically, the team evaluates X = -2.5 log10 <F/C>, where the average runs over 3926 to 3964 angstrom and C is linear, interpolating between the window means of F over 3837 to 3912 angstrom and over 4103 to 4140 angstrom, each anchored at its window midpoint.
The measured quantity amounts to 0.41 mag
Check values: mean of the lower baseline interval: 55.7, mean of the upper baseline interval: 84.6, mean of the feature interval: 43.9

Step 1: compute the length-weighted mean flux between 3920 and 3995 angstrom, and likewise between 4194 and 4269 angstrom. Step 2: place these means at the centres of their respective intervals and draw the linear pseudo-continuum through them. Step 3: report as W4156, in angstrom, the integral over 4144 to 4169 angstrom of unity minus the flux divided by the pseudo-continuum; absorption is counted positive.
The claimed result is -4.7 angstrom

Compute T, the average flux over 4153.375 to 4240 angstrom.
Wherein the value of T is 82.7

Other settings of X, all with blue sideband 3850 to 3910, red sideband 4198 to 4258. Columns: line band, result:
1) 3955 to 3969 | 0.40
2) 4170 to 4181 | -0.07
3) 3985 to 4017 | -0.20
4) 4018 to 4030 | -0.21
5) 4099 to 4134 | -0.14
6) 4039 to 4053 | -0.16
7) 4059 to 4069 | -0.11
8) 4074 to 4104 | -0.15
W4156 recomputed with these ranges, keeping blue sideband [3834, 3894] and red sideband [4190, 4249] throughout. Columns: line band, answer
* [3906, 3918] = -1.6 angstrom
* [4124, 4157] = -3.7 angstrom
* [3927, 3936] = 5.6 angstrom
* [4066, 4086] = -2.7 angstrom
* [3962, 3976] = 6.8 angstrom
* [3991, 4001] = -2.0 angstrom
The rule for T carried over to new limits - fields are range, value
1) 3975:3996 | 71.6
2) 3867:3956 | 51.8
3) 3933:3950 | 39.9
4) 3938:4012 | 60.1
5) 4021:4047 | 79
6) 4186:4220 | 83.5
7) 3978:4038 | 77.7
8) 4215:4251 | 79.7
